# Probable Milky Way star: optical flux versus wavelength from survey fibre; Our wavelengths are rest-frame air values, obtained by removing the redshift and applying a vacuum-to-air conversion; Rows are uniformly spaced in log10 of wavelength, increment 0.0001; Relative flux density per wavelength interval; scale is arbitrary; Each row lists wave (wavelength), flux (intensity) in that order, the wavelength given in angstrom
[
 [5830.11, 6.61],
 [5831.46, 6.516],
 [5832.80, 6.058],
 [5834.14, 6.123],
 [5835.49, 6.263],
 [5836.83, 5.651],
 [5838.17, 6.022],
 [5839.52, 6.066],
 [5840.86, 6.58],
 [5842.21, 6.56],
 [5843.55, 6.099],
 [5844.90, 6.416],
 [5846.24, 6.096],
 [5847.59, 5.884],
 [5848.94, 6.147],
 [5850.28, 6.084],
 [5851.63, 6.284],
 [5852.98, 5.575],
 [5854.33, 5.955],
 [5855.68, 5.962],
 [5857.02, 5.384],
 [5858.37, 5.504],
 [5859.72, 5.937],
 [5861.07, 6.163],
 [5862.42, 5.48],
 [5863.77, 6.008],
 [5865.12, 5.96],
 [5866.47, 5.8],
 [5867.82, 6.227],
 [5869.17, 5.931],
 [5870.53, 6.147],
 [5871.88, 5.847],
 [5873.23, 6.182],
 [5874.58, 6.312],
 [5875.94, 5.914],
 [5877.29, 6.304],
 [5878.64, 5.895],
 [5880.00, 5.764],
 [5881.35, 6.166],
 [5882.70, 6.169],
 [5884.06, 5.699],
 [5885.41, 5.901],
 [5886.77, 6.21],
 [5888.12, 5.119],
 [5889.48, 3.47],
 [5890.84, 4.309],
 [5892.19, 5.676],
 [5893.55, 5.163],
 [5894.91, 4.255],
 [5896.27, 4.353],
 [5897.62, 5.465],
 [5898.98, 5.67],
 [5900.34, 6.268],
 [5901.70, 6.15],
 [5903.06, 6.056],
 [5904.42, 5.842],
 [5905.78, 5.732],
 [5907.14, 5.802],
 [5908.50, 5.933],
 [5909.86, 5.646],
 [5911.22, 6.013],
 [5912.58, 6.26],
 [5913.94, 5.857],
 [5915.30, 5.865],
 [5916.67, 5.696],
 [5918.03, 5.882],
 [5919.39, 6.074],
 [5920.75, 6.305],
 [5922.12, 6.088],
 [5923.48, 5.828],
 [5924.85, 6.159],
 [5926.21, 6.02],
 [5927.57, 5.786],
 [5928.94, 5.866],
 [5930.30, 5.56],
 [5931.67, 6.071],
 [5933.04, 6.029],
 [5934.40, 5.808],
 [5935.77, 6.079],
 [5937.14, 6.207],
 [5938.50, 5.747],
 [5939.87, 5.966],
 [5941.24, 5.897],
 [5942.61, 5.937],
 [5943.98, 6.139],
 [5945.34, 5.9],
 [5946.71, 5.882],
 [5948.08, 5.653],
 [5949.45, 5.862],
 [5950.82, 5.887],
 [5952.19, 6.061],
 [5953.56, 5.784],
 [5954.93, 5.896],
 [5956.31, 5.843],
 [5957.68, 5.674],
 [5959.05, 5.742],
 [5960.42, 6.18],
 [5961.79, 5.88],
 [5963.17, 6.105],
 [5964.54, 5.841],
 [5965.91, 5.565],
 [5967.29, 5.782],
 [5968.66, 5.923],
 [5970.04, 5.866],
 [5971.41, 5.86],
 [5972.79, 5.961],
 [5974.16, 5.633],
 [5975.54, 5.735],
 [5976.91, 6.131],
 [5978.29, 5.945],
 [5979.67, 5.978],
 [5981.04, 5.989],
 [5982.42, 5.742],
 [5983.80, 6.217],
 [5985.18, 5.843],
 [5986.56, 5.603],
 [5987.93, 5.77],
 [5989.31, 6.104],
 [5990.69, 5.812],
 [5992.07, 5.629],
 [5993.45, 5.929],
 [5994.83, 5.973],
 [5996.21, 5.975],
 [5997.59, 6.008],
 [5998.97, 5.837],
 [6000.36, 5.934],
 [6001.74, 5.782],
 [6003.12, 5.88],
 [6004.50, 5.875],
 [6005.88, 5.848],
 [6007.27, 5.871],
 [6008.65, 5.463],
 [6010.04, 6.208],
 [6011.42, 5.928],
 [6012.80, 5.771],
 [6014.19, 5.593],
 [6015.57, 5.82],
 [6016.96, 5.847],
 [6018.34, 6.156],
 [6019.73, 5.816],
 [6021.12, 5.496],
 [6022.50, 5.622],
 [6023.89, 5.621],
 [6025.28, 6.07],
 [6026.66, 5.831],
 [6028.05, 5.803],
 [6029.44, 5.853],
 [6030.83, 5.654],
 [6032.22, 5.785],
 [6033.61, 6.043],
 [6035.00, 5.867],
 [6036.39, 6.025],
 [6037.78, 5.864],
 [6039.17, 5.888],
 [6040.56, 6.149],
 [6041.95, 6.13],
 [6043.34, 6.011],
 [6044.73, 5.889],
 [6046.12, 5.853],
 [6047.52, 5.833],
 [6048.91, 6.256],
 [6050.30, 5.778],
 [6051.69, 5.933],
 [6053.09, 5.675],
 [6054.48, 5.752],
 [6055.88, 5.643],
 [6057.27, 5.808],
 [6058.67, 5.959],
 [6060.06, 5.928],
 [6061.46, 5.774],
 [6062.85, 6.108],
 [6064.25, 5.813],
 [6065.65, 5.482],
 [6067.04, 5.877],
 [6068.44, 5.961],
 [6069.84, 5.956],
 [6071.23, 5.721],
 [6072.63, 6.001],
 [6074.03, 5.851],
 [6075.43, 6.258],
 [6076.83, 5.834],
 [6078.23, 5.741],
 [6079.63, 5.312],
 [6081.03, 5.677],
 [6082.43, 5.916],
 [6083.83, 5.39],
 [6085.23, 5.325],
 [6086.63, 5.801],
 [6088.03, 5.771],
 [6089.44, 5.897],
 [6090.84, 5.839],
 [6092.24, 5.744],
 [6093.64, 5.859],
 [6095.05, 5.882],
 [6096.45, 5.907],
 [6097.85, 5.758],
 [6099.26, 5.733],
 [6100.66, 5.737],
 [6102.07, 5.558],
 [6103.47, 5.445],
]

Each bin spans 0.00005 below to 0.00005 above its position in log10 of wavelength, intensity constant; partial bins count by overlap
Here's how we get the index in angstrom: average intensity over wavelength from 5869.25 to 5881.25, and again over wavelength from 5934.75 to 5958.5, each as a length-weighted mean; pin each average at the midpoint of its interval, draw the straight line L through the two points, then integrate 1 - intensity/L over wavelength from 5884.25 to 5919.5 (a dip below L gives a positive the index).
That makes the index 2.5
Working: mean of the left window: 6.04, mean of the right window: 5.9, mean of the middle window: 5.56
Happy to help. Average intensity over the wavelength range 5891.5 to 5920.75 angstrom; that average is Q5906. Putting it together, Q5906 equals 5.71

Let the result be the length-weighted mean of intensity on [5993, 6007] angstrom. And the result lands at 5.9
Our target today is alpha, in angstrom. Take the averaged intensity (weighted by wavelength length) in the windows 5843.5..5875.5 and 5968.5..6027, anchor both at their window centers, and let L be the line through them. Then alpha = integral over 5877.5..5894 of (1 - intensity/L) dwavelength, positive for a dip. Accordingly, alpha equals 1.27 angstrom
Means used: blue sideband 5.97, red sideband 5.86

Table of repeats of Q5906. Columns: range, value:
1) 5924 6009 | 5.89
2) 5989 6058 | 5.86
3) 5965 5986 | 5.87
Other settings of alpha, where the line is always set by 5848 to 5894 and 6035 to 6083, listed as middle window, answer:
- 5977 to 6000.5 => -0.3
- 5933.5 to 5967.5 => -0.4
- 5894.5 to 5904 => 0.5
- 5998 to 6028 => 0.1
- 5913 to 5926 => -0.4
